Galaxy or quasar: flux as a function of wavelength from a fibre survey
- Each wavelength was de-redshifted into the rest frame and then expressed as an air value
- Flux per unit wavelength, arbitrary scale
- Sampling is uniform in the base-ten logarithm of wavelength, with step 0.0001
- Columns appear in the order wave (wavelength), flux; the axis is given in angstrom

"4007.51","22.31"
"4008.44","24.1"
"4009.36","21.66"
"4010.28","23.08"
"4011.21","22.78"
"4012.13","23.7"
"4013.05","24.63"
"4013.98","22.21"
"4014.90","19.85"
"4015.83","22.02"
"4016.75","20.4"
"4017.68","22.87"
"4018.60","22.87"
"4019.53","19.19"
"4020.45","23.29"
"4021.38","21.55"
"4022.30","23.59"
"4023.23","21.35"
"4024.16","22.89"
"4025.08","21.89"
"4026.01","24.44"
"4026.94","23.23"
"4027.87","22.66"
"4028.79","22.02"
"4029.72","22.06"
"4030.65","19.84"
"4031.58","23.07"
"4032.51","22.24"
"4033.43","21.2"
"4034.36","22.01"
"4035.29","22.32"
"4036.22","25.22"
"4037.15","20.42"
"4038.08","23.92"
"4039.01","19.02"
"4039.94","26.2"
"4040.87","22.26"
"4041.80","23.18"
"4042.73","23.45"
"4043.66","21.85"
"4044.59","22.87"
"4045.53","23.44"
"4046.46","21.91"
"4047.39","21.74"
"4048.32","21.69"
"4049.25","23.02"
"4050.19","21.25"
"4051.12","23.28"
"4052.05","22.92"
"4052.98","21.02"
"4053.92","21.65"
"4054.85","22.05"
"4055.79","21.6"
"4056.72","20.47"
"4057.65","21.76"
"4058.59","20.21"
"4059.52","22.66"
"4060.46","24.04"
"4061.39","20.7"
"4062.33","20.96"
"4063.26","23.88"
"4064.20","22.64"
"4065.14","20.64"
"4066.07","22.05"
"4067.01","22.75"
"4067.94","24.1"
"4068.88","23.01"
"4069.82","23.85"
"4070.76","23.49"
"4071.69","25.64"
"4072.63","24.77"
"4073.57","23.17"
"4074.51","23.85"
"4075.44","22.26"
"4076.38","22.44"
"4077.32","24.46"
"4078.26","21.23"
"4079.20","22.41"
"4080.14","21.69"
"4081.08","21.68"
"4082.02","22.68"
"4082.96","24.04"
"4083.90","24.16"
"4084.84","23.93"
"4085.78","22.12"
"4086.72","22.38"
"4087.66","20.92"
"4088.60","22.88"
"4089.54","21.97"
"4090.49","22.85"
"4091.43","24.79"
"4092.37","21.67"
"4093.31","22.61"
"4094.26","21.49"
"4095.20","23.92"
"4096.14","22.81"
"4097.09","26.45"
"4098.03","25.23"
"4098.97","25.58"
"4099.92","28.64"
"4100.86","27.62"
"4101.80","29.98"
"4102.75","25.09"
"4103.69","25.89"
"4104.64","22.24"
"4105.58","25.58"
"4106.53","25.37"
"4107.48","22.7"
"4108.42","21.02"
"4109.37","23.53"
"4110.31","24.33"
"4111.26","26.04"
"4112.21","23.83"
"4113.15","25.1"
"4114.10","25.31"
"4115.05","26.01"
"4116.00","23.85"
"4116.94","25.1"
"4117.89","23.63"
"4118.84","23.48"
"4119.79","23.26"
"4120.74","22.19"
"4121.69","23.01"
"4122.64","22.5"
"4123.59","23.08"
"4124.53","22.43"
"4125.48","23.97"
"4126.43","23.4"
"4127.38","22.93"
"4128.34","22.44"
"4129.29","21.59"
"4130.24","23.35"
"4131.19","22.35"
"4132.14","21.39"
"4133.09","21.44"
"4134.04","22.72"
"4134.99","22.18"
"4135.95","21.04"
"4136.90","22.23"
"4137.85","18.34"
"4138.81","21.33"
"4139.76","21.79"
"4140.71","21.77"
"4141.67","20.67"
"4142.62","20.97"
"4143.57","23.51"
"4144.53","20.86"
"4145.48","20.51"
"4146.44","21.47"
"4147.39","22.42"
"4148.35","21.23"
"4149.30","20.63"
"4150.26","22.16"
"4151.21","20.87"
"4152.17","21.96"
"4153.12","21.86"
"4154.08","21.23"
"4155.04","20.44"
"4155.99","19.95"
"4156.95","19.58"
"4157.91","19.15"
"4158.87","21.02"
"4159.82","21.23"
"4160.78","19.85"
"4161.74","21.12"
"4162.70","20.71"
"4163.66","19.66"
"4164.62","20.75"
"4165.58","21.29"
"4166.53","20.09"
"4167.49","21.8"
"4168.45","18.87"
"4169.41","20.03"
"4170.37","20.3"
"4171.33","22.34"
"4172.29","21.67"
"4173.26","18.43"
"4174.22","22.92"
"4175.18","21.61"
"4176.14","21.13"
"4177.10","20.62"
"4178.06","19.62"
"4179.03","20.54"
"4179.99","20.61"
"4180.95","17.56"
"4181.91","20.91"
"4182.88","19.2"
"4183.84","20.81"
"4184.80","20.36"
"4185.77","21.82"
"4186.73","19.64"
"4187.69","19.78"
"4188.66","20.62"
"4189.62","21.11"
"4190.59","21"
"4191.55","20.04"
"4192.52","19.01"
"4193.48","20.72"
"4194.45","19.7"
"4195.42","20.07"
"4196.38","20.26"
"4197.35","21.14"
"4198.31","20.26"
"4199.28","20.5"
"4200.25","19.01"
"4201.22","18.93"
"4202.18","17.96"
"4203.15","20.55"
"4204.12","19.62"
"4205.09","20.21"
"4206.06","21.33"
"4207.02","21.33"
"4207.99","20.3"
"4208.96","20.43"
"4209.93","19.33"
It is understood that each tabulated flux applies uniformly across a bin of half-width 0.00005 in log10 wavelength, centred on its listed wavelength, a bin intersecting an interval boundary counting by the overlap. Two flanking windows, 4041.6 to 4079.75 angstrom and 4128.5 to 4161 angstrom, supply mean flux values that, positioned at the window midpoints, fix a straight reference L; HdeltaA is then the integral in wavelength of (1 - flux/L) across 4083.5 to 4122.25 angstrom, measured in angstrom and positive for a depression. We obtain -3.9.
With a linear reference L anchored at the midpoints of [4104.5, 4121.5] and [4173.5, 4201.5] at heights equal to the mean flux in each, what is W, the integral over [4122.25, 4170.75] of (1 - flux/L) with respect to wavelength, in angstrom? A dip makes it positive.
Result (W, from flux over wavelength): 2.2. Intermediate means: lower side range 24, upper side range 20.3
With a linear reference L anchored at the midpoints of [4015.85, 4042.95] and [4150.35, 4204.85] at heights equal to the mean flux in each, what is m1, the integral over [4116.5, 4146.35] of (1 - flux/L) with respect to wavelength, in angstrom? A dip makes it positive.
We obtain -1.7 angstrom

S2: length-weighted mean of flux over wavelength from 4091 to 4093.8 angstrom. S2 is 23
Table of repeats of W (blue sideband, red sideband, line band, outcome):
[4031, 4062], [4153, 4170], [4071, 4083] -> -0.7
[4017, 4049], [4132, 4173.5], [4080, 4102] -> -2.1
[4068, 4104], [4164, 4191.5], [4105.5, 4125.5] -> -1.0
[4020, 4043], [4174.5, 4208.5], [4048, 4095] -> -1.3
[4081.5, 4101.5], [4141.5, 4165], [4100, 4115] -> -1.3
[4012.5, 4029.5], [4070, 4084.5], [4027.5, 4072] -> 0.8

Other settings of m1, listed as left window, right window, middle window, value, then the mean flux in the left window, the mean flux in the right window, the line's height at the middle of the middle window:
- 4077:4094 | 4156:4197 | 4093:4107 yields -1.87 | 22.7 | 20.4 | 22.3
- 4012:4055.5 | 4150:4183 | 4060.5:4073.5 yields -0.66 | 22.3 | 20.6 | 21.9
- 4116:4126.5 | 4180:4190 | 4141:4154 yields 0.33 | 23.3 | 20.2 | 22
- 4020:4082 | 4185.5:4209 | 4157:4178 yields 0.01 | 22.5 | 20.2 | 20.7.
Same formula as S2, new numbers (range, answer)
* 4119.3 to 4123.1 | 22.7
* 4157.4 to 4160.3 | 20.5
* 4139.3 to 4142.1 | 21.4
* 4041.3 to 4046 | 22.9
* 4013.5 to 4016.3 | 21.4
